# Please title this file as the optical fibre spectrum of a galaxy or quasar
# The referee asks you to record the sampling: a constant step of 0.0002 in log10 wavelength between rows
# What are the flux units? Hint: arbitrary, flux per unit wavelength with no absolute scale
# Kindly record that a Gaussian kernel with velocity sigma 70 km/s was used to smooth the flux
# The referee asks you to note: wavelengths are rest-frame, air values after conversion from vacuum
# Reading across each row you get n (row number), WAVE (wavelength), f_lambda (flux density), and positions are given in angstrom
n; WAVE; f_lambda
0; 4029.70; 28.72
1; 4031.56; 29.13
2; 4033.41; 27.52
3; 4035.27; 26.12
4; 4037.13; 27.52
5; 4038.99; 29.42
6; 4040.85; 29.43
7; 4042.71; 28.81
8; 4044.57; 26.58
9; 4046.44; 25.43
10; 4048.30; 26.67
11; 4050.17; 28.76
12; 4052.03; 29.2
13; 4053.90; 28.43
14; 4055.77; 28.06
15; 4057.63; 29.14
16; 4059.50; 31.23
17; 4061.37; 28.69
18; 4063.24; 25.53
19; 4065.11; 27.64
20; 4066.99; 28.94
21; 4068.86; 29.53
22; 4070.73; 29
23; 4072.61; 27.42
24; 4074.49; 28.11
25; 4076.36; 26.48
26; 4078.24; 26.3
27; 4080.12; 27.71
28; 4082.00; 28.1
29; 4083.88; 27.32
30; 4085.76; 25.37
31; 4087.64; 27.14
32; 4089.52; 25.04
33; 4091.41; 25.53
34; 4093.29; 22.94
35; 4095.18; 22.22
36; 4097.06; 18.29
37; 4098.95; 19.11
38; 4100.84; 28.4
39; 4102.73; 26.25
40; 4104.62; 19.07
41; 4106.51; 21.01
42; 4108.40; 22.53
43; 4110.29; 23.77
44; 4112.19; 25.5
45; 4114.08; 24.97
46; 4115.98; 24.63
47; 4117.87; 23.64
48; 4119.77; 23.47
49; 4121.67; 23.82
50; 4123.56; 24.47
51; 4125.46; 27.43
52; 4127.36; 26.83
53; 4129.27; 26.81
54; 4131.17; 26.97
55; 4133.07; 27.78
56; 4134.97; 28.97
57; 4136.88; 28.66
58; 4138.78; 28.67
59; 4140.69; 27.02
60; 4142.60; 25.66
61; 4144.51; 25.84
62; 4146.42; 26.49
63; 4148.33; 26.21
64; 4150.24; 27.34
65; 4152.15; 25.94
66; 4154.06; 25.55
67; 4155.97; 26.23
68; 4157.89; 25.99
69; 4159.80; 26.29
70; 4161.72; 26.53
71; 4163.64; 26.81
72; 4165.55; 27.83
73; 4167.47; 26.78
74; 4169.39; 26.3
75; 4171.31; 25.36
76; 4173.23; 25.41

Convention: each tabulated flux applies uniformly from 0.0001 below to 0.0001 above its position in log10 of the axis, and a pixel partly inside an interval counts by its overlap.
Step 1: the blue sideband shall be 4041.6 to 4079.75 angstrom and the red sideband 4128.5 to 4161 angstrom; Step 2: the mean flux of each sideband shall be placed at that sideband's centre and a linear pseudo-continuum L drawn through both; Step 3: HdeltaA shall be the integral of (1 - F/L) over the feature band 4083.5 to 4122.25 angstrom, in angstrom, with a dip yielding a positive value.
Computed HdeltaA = 5.2 angstrom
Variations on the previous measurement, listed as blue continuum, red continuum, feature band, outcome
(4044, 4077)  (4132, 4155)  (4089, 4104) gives 2.32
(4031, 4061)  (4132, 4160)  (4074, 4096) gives 1.35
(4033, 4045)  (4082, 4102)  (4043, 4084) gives -2.60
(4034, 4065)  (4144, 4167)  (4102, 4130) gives 2.89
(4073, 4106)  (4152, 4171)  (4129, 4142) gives -0.99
